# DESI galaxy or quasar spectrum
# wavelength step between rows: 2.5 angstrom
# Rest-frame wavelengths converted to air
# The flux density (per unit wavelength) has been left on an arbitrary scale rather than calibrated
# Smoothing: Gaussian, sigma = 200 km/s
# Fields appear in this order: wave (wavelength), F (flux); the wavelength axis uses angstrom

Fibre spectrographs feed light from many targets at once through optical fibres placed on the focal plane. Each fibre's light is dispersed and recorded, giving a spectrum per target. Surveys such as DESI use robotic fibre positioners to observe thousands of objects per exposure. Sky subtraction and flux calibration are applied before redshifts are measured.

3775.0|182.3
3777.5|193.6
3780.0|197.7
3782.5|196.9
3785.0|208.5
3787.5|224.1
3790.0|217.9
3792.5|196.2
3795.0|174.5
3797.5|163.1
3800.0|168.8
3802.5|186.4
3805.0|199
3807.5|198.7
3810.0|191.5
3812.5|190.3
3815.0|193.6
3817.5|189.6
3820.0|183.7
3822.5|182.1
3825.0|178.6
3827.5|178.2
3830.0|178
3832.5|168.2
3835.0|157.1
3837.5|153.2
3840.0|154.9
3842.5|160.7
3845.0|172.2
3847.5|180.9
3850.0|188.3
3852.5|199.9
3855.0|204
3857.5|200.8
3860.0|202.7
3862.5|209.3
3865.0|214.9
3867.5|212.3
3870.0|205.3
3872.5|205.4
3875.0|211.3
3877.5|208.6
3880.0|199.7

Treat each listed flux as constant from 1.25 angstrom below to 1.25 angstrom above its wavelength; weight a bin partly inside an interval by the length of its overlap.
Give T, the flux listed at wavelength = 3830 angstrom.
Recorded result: 178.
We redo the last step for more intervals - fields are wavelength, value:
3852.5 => 199.9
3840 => 154.9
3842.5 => 160.7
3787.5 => 224.1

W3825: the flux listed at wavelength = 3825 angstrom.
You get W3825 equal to 178.6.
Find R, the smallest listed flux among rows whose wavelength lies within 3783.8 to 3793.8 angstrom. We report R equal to 196.2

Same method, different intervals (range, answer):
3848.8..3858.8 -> 188.3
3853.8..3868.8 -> 200.8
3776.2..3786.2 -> 193.6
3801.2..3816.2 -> 186.4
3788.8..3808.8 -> 163.1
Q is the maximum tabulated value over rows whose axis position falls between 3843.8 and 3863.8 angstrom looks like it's 209.3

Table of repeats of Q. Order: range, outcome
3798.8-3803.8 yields 186.4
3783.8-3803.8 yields 224.1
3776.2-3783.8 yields 197.7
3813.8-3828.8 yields 193.6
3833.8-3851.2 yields 188.3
